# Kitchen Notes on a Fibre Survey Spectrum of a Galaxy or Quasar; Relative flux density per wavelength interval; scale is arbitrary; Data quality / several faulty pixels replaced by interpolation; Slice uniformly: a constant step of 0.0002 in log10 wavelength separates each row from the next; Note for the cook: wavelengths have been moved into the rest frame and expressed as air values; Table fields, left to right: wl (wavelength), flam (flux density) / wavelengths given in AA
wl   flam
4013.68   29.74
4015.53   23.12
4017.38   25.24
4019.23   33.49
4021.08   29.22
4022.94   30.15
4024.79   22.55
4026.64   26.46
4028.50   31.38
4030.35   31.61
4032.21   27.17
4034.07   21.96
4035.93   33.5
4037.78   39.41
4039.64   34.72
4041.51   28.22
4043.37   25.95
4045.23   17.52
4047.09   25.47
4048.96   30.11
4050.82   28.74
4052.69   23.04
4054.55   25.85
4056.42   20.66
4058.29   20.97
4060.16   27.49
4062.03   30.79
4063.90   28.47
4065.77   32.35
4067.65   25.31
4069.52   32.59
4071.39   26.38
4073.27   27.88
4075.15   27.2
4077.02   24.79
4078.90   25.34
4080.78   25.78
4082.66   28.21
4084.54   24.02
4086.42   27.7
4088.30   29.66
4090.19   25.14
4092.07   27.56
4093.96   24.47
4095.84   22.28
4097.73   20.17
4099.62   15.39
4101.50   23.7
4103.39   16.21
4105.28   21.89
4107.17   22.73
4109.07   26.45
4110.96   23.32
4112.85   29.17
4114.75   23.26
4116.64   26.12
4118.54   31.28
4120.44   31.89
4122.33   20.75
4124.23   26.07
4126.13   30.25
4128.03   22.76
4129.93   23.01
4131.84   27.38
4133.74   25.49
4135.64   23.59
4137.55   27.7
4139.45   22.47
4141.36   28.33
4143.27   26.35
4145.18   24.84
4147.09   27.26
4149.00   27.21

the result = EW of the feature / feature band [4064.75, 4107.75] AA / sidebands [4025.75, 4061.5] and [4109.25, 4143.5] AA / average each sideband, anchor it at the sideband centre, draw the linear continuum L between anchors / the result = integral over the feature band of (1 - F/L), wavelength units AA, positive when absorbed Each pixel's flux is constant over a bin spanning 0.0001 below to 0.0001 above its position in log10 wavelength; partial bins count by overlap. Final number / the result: 2.7 AA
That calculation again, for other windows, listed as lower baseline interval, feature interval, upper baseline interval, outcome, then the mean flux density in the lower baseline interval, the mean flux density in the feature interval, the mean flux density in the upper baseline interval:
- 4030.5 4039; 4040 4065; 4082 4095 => 3.0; 30.8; 25.9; 26.6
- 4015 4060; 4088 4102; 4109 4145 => 1.7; 27.4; 23.3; 26.1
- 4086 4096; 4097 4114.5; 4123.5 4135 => 2.6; 26.4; 22.2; 25.8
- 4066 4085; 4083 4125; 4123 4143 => 2.8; 27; 24.6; 25.7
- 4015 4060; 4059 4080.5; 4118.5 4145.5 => -0.8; 27.4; 27.9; 26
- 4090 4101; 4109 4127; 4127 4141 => -2.3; 22.4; 26.9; 24.8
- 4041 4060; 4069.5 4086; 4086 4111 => -1.9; 24.7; 26.6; 23.2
